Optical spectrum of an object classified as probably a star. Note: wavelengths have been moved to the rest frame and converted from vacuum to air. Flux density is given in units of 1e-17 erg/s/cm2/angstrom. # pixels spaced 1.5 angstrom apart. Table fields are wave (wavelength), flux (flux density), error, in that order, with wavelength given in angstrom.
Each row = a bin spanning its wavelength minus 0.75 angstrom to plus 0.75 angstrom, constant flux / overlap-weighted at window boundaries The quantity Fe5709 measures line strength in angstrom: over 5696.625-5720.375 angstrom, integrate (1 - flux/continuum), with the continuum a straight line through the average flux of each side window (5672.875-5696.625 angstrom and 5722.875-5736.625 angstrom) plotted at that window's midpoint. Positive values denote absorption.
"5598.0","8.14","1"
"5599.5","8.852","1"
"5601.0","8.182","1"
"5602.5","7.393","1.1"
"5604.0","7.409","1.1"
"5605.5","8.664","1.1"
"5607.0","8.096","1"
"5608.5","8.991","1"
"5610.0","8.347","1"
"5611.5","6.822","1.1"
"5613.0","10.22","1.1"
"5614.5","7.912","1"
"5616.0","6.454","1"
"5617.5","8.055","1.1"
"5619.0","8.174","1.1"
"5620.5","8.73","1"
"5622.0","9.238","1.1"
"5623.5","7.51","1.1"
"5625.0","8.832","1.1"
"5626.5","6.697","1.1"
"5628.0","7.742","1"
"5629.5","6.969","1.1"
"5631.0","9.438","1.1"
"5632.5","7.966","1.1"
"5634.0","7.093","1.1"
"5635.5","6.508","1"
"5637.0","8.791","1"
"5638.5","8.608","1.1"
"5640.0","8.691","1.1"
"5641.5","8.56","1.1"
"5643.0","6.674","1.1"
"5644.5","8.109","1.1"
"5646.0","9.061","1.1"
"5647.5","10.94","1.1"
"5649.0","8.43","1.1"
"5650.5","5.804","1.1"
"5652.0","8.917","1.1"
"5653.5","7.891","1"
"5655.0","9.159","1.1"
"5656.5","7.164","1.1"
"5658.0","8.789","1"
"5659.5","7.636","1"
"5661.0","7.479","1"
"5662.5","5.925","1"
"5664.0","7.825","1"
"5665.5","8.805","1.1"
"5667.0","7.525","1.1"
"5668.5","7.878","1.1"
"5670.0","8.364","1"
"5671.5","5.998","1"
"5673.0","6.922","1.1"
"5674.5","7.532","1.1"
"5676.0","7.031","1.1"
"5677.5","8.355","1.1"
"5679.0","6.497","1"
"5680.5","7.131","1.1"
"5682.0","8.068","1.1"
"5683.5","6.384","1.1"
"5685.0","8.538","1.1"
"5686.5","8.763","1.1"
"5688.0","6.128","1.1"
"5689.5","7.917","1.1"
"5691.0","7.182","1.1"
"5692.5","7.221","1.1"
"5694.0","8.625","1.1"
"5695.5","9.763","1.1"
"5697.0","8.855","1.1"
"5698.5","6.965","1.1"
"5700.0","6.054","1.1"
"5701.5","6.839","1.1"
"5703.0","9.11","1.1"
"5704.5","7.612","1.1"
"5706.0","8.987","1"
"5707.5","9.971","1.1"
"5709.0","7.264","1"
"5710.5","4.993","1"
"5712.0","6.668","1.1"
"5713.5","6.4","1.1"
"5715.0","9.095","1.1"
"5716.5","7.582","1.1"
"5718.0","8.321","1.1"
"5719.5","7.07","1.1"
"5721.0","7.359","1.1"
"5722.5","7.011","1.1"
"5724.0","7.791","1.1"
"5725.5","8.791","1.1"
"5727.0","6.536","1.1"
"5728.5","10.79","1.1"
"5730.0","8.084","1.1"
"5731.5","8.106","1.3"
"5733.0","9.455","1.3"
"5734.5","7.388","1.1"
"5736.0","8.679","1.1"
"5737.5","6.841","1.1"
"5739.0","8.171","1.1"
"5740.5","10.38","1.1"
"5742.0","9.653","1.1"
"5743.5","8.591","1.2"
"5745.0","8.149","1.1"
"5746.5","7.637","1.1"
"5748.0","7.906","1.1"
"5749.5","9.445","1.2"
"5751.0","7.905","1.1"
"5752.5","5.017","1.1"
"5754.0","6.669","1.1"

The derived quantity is 1.30 angstrom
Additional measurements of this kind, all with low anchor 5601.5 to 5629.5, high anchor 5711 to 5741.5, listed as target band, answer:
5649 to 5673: 1.1 angstrom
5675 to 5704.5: 1.4 angstrom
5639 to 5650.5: -0.6 angstrom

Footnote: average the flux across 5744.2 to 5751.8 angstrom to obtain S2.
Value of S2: 8.19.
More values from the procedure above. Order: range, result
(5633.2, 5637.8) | 7.48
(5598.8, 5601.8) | 8.49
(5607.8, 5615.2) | 8.46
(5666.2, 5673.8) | 7.35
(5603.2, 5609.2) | 8.28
